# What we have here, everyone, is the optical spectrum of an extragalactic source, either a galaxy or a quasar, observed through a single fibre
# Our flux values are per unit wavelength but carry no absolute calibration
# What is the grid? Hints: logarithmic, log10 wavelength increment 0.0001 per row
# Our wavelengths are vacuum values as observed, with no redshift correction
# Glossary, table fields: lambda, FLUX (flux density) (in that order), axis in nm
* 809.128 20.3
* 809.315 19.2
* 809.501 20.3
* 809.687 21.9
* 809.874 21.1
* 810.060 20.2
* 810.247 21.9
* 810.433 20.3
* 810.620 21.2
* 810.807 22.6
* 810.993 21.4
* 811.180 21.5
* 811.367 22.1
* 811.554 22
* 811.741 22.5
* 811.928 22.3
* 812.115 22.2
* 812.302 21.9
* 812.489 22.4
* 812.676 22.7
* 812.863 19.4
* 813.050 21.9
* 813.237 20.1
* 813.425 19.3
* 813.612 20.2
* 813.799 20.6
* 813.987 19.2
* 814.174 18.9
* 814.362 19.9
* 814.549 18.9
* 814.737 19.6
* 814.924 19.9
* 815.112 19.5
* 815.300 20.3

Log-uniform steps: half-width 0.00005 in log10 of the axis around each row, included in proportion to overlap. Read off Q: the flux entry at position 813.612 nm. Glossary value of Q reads 20.2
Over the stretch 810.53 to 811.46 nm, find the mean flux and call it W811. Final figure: 21.8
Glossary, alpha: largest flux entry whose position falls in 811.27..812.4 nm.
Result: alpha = 22.5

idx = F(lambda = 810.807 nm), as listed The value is 22.6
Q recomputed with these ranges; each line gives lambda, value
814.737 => 19.6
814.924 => 19.9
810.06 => 20.2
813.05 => 21.9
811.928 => 22.3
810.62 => 21.2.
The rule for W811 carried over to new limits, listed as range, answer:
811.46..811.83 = 22.2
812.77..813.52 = 20.2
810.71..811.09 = 22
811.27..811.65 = 22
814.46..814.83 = 19.2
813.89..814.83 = 19.3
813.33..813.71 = 19.8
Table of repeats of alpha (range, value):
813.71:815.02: 20.6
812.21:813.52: 22.7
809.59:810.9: 22.6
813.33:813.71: 20.2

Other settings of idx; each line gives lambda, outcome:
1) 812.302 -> 21.9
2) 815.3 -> 20.3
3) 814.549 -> 18.9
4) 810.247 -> 21.9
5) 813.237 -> 20.1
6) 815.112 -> 19.5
